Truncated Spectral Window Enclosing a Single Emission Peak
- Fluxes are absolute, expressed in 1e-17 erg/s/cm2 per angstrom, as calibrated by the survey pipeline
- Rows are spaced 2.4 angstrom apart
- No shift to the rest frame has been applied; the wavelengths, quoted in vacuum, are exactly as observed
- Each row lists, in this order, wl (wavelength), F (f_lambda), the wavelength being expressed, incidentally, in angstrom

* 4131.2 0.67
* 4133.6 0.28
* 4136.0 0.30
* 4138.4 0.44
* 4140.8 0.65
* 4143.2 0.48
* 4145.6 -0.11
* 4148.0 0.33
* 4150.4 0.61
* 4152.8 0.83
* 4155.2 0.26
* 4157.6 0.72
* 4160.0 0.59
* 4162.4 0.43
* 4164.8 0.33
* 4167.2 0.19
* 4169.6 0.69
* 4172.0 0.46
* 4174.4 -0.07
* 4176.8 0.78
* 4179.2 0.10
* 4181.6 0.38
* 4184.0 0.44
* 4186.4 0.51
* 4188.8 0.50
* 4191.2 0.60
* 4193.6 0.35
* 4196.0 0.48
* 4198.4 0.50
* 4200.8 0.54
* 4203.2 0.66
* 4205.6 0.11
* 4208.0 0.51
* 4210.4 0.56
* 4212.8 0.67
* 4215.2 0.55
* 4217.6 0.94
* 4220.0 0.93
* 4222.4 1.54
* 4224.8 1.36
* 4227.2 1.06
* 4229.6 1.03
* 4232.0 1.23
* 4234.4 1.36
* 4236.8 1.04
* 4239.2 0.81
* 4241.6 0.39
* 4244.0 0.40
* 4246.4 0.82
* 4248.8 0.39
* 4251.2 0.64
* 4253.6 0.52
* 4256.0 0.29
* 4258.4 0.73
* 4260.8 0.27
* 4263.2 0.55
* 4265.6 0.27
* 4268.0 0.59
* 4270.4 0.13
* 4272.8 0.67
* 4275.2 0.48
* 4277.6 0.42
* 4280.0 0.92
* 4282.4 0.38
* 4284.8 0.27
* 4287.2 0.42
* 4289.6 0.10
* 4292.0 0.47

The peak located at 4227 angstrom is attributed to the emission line C III] 1909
